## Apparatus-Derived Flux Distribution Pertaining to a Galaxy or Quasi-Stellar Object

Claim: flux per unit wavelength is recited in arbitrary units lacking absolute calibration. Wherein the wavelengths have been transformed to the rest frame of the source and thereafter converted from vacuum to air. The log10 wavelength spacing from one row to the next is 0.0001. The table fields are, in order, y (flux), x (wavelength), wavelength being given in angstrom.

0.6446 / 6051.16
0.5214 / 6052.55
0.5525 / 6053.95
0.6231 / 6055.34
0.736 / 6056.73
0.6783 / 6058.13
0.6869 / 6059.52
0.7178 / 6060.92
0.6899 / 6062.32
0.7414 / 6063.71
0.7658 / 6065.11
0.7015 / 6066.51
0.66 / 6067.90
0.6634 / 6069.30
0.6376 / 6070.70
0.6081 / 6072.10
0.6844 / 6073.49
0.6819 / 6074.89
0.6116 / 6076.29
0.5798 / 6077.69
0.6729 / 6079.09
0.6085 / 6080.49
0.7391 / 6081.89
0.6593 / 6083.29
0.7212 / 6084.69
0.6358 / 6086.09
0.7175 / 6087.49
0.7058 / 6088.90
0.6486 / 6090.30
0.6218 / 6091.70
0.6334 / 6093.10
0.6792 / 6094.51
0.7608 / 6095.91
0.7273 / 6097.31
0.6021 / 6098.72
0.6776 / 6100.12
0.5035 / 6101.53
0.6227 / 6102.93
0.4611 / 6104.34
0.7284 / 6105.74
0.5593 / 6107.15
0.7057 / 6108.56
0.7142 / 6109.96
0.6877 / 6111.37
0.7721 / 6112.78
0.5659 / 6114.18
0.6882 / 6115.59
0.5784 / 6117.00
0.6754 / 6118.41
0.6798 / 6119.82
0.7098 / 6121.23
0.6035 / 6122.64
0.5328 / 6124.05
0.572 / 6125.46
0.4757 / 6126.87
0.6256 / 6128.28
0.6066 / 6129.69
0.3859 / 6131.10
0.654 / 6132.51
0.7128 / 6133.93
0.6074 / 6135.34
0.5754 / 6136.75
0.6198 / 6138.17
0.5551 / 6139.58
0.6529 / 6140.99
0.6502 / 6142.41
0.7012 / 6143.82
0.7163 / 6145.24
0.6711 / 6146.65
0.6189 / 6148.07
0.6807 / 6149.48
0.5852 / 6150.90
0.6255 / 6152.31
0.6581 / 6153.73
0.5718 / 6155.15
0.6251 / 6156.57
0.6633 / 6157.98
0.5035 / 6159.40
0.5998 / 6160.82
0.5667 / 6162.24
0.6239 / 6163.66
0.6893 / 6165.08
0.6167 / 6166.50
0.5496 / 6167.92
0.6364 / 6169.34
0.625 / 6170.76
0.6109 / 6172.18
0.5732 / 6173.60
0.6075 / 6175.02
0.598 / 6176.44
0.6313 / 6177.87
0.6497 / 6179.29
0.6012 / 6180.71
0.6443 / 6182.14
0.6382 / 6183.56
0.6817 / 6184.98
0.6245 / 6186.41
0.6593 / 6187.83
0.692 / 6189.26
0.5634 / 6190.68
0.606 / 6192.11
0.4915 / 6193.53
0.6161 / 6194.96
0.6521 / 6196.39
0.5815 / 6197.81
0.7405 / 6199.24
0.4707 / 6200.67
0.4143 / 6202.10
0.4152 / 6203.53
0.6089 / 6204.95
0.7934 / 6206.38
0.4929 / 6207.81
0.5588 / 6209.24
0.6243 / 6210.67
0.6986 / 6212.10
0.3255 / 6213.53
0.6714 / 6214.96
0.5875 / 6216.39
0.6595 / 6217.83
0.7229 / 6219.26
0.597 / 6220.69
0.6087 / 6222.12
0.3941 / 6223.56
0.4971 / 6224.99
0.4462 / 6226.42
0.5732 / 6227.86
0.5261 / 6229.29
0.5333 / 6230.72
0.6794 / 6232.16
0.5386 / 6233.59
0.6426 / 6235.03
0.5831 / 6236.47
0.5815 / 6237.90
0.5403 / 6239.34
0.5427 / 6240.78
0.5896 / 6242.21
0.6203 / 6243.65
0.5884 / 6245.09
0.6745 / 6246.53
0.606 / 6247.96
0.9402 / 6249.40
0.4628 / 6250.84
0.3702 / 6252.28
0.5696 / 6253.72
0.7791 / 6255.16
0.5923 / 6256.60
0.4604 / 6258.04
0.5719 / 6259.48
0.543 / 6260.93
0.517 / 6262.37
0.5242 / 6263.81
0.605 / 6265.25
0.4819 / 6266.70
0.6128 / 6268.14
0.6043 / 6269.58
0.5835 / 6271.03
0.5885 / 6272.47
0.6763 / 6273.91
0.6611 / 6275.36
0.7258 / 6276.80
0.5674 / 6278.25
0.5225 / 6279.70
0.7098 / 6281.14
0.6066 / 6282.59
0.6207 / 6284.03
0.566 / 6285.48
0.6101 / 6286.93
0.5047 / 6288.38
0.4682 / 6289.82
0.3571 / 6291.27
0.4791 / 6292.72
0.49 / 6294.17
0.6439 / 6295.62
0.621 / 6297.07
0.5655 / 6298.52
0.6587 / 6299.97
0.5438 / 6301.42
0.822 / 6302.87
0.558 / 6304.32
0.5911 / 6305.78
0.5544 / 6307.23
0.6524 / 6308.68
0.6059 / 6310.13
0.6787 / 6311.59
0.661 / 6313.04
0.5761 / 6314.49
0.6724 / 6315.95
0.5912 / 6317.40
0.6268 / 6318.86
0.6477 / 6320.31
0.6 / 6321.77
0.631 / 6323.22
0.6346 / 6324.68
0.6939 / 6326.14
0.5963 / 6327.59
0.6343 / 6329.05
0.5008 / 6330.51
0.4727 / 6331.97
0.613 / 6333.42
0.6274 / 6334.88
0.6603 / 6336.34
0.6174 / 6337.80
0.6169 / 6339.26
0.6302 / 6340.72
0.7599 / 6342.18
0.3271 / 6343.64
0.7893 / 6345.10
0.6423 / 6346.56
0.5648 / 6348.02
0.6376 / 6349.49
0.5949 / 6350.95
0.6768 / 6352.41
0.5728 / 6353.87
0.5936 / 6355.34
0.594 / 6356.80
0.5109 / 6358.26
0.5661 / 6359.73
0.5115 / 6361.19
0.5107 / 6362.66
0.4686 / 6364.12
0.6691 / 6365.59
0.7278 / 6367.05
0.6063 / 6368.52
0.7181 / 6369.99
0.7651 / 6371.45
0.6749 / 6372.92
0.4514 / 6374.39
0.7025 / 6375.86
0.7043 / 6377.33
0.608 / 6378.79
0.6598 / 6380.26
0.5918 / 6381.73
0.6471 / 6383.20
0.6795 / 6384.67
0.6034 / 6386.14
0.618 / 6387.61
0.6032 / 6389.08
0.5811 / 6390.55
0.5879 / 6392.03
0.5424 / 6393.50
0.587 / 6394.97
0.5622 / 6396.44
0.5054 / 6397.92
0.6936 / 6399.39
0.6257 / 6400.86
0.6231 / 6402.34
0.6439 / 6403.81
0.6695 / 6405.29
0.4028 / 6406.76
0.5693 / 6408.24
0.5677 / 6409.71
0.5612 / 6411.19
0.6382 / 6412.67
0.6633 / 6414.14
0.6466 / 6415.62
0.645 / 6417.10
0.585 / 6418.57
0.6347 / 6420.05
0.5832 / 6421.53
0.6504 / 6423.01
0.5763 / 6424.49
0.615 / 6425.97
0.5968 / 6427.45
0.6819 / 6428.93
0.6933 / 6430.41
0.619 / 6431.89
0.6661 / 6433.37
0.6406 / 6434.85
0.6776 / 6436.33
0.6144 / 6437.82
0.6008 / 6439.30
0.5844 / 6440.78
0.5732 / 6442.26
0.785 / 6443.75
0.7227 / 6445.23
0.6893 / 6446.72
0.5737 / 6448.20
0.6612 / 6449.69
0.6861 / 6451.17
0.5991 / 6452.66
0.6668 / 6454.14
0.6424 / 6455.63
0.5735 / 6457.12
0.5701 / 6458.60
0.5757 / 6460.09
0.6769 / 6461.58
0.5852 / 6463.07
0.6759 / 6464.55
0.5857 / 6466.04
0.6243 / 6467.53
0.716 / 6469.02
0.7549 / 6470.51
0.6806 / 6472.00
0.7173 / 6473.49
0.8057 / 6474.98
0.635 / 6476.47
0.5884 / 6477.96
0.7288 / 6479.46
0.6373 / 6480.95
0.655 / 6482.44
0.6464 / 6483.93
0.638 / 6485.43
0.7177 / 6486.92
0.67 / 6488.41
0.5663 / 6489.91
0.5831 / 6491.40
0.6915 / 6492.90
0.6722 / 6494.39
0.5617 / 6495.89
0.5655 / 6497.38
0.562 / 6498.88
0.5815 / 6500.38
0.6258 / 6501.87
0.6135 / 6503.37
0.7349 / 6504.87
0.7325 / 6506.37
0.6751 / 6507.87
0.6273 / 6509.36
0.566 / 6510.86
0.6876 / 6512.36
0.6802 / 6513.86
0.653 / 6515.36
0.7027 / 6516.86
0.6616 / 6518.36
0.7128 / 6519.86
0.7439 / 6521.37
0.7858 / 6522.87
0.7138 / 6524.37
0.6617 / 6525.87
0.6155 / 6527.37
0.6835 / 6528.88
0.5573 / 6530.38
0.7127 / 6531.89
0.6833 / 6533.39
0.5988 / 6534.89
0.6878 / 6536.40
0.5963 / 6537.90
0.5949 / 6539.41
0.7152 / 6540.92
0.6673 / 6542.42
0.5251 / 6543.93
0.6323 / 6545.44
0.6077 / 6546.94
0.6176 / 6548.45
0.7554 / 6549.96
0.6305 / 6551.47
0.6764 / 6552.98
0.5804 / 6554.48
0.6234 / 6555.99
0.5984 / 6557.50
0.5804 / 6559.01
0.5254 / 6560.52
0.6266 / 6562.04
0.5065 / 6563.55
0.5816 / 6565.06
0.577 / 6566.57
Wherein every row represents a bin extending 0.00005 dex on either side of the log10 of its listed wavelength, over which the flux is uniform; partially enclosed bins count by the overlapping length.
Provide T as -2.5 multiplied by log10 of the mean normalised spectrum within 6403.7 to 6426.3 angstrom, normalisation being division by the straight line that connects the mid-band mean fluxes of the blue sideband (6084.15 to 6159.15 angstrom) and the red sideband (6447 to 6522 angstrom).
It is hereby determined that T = 0.08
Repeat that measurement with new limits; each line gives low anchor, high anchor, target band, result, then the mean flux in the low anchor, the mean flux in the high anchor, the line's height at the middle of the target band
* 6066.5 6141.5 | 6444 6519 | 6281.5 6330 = 0.08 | 0.638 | 0.65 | 0.644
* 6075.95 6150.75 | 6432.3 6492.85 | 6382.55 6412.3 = 0.09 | 0.639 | 0.65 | 0.648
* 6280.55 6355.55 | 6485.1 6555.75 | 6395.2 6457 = 0.01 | 0.603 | 0.649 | 0.628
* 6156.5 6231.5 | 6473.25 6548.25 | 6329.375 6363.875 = 0.06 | 0.592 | 0.653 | 0.621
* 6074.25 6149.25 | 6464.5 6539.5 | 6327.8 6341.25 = 0.09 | 0.639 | 0.659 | 0.65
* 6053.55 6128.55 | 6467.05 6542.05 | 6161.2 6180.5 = 0.07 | 0.654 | 0.661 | 0.655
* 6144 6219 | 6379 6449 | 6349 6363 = 0.07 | 0.609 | 0.619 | 0.616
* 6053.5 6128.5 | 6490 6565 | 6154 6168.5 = 0.08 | 0.654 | 0.639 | 0.652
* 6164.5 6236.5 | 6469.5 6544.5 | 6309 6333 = 0.01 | 0.593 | 0.658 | 0.618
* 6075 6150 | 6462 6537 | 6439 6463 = 0.04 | 0.639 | 0.659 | 0.657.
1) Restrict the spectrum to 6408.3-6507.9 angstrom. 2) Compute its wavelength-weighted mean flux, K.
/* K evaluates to 0.641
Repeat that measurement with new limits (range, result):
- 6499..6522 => 0.663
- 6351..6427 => 0.608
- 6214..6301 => 0.58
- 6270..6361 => 0.602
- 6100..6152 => 0.625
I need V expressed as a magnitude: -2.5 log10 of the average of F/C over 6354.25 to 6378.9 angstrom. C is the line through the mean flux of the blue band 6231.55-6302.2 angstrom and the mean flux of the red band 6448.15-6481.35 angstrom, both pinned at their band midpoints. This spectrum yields 0.01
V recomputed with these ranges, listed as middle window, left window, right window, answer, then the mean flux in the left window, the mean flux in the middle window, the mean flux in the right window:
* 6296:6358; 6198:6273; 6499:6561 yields -0.031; 0.576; 0.616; 0.649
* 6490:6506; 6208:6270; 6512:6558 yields 0.047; 0.577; 0.62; 0.657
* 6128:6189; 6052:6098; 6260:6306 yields 0.022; 0.669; 0.621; 0.582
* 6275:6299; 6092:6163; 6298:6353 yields 0.092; 0.627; 0.57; 0.619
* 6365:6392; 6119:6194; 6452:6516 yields -0.013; 0.616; 0.643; 0.645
